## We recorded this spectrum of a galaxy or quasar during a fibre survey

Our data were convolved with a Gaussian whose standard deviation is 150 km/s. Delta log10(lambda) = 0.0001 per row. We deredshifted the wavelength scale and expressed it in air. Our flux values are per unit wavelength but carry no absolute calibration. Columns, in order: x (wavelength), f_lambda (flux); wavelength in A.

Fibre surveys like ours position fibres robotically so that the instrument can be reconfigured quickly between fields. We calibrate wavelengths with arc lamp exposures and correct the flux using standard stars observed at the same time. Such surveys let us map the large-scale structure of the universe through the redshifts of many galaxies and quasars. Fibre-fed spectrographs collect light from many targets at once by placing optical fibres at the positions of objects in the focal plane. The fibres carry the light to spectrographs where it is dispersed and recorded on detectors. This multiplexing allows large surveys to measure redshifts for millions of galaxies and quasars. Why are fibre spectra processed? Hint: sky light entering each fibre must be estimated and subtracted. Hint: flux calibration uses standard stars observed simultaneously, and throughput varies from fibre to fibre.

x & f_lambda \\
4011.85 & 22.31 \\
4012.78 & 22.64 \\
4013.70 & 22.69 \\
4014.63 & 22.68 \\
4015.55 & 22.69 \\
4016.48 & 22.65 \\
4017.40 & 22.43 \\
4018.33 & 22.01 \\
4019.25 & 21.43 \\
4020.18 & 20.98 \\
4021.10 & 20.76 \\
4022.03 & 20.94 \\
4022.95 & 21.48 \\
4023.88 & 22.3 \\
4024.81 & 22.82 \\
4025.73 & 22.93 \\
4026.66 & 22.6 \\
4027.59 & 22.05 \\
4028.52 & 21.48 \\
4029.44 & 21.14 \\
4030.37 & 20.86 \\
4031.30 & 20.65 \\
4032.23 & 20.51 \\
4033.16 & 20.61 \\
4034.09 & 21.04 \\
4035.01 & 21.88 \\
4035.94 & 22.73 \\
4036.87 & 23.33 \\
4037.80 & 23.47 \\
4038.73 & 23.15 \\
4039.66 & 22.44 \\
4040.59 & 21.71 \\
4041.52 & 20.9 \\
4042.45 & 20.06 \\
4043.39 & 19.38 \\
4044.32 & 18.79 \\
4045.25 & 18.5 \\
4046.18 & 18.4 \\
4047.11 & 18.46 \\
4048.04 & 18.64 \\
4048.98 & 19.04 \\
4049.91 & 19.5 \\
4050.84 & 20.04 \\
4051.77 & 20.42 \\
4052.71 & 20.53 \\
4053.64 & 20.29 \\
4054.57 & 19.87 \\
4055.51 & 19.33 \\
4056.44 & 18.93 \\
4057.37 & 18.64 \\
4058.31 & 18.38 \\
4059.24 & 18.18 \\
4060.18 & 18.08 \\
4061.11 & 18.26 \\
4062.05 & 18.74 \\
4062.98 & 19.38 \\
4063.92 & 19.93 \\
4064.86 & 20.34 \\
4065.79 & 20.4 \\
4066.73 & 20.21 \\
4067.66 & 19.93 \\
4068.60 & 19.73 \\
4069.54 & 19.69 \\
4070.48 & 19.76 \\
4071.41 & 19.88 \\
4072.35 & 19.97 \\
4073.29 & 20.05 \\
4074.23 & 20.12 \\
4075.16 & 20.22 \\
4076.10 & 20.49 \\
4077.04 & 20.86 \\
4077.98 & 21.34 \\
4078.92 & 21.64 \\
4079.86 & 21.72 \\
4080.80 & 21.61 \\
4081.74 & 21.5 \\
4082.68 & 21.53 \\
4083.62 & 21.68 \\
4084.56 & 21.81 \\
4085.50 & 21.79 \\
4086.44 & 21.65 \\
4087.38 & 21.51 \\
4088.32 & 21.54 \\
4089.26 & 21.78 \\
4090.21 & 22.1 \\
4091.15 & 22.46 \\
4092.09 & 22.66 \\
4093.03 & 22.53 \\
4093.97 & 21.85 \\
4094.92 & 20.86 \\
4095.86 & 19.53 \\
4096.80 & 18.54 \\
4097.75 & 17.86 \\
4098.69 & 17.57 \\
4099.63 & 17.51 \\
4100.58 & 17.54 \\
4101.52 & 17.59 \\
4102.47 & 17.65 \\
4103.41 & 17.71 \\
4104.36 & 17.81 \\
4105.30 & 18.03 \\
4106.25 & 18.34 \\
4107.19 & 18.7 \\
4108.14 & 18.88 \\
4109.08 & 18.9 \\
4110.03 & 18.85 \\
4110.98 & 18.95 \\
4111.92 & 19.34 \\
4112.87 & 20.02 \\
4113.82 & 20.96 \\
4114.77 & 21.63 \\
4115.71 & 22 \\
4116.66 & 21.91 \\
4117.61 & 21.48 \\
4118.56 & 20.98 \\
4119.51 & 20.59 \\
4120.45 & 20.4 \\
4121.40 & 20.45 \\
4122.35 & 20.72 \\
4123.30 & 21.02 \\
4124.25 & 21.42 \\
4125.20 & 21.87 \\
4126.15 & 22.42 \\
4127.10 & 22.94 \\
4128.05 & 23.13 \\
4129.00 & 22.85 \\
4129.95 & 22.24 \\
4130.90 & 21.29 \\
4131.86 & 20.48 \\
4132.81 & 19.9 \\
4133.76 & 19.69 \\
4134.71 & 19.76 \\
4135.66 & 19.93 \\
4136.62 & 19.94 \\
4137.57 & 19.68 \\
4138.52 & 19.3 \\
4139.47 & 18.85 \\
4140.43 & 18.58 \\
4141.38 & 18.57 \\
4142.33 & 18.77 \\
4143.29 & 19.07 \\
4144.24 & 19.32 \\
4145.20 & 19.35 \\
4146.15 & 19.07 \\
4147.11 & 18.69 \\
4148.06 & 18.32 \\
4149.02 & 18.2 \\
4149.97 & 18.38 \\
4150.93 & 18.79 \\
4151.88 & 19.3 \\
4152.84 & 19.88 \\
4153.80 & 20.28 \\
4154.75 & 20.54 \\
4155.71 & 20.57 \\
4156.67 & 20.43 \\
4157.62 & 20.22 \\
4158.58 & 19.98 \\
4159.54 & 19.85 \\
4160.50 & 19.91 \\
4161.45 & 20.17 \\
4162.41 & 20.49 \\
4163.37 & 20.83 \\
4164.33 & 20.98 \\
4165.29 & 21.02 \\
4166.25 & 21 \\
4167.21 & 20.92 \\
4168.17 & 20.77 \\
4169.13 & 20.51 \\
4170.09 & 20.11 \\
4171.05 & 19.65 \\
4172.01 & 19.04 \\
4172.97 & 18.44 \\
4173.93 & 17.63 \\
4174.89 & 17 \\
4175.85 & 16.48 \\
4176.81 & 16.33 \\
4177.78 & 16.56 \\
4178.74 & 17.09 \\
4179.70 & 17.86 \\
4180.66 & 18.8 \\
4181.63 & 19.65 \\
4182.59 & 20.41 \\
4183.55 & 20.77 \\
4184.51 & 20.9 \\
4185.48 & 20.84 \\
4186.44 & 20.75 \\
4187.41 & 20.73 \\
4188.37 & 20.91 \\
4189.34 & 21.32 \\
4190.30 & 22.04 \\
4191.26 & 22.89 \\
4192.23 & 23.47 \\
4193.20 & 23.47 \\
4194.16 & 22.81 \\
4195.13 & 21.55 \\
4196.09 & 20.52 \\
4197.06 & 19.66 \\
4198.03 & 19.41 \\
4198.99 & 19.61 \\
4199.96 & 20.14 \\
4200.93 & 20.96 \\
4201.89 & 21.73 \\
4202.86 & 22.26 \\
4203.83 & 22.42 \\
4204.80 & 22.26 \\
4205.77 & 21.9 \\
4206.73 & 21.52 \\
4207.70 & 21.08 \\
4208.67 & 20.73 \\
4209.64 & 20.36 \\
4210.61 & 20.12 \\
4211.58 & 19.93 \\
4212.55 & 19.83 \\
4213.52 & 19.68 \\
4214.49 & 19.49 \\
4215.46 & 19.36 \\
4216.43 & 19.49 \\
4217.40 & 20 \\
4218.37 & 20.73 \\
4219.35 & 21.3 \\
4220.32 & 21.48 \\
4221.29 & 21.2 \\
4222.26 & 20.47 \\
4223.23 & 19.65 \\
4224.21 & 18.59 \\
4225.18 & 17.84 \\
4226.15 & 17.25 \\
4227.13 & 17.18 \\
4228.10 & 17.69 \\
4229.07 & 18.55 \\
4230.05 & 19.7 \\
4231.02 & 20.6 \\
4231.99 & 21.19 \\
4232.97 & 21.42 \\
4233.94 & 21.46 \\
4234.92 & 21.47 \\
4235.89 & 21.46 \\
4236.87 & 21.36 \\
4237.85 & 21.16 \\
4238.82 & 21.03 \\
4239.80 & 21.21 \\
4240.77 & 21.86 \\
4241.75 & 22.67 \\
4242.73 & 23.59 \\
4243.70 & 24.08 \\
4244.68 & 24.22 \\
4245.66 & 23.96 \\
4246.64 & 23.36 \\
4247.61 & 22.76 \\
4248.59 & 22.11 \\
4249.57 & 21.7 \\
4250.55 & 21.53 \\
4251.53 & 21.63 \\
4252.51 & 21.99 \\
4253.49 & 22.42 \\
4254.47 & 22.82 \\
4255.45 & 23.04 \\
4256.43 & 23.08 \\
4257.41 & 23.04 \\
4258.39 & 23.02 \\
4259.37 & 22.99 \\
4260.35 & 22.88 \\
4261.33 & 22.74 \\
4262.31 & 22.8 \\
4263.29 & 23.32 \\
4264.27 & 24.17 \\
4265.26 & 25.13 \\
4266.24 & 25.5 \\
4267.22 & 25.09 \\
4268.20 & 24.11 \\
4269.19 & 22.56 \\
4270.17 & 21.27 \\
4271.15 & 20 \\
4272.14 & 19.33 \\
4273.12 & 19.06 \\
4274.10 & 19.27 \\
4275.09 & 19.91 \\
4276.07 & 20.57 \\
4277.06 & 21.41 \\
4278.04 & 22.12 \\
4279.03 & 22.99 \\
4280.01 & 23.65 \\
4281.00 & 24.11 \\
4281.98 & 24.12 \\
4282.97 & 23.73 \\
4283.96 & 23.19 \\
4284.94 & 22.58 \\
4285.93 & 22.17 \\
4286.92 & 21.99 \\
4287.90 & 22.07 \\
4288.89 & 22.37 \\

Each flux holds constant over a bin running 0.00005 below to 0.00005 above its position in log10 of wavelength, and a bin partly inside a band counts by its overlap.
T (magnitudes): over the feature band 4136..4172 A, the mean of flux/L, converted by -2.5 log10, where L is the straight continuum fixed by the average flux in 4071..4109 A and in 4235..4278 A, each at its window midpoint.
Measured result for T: 0.07 mag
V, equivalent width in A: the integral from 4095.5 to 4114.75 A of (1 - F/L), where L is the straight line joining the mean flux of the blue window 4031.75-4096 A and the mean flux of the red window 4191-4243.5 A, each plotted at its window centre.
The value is 1.9 A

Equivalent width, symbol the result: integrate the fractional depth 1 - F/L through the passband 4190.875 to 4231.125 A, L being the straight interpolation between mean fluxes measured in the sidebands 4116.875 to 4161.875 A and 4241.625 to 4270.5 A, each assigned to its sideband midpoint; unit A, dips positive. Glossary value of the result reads 2.8 A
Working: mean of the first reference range 20.2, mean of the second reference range 23.1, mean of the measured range 20.4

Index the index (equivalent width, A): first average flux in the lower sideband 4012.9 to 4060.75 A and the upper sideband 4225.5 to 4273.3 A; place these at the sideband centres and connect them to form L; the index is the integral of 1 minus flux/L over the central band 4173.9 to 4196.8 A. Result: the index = 1.65 A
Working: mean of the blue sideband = 20.8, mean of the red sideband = 22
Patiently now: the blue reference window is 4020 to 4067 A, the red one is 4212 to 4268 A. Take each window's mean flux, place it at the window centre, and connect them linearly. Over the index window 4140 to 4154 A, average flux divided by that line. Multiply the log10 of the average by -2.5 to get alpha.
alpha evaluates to 0.11 mag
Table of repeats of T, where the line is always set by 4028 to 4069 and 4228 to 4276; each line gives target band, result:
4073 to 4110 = 0.02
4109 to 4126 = 0.01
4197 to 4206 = 0.03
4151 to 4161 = 0.06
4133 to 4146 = 0.09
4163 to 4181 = 0.13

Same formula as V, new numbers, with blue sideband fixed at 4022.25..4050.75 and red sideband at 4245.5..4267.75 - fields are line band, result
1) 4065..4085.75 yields 0.7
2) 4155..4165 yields 0.8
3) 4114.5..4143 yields 1.5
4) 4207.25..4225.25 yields 2.0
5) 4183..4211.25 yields 1.6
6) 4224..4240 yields 2.0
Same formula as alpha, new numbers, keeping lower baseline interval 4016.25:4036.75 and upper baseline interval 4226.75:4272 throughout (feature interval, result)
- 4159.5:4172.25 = 0.08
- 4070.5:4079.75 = 0.06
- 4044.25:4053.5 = 0.13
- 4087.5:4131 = 0.08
